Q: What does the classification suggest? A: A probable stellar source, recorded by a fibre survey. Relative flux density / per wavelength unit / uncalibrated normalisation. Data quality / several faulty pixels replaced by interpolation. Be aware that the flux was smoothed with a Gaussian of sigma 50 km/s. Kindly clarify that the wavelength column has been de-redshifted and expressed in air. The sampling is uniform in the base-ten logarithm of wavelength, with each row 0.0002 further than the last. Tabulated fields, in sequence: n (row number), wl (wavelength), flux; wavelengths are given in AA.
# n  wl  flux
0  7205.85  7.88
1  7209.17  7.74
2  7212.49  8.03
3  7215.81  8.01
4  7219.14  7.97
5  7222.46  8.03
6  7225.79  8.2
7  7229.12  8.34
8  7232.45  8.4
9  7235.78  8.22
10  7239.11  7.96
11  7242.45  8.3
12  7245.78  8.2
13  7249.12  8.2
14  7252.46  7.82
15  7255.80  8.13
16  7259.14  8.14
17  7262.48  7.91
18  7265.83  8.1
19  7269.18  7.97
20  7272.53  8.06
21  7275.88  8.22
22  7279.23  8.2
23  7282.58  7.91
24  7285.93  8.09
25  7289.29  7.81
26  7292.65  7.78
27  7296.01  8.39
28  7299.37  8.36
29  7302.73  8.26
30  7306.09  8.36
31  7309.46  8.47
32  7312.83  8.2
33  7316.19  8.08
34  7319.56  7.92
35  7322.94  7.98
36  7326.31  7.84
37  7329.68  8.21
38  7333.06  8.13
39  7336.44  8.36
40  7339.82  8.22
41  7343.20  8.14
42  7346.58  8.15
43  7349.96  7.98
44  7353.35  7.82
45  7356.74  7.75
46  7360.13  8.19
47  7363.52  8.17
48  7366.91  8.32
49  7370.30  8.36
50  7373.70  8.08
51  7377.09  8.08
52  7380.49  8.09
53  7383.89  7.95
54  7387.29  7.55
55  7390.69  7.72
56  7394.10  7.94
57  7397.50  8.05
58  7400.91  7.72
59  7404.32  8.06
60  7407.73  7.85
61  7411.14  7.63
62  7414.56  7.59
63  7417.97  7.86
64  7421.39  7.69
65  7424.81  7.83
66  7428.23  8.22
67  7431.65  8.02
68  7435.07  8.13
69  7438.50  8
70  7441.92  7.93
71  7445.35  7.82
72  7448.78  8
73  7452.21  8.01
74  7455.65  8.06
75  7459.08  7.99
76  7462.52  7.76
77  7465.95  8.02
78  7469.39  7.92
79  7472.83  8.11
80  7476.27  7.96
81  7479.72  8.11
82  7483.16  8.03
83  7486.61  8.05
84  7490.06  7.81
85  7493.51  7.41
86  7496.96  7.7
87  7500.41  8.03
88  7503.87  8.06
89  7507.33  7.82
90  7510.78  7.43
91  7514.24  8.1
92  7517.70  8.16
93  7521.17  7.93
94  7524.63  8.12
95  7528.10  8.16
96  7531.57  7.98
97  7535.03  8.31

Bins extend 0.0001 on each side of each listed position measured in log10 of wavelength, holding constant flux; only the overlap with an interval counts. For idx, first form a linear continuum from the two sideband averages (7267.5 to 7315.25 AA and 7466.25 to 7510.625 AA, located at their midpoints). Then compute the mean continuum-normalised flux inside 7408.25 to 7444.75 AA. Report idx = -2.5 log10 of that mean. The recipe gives 0.01 mag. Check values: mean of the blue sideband 8.15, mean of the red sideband 7.9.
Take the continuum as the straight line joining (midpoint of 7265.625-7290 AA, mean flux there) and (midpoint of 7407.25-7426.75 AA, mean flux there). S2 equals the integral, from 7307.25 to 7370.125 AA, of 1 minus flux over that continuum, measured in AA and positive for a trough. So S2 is -1.60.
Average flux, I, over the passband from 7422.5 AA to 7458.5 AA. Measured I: 8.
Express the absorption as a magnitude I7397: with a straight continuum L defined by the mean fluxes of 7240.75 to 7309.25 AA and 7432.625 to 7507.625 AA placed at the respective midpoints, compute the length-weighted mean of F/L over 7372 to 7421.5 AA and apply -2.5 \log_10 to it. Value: 0.02 mag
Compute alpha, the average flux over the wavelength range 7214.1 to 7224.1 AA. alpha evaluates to 8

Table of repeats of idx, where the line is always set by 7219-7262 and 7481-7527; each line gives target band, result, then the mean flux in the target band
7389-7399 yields 0.01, 7.9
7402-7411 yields 0.01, 7.88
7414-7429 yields 0.02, 7.83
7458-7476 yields 0.00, 7.96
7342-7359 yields 0.01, 7.97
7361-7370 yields -0.03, 8.26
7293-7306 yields -0.03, 8.29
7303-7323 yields -0.01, 8.19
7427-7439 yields -0.02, 8.1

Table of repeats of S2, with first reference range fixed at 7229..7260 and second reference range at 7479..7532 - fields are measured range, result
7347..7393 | 0.2 AA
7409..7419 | 0.4 AA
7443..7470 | 0.1 AA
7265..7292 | 0.3 AA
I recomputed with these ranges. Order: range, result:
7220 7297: 8.1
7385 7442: 7.87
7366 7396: 8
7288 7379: 8.13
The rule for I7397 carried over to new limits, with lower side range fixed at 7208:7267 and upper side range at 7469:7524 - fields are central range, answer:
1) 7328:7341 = -0.026 mag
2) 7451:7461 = -0.009 mag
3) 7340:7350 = -0.015 mag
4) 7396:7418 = 0.022 mag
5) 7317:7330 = 0.009 mag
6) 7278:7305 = -0.006 mag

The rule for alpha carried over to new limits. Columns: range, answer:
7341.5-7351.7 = 8.09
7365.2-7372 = 8.34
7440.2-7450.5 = 7.92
